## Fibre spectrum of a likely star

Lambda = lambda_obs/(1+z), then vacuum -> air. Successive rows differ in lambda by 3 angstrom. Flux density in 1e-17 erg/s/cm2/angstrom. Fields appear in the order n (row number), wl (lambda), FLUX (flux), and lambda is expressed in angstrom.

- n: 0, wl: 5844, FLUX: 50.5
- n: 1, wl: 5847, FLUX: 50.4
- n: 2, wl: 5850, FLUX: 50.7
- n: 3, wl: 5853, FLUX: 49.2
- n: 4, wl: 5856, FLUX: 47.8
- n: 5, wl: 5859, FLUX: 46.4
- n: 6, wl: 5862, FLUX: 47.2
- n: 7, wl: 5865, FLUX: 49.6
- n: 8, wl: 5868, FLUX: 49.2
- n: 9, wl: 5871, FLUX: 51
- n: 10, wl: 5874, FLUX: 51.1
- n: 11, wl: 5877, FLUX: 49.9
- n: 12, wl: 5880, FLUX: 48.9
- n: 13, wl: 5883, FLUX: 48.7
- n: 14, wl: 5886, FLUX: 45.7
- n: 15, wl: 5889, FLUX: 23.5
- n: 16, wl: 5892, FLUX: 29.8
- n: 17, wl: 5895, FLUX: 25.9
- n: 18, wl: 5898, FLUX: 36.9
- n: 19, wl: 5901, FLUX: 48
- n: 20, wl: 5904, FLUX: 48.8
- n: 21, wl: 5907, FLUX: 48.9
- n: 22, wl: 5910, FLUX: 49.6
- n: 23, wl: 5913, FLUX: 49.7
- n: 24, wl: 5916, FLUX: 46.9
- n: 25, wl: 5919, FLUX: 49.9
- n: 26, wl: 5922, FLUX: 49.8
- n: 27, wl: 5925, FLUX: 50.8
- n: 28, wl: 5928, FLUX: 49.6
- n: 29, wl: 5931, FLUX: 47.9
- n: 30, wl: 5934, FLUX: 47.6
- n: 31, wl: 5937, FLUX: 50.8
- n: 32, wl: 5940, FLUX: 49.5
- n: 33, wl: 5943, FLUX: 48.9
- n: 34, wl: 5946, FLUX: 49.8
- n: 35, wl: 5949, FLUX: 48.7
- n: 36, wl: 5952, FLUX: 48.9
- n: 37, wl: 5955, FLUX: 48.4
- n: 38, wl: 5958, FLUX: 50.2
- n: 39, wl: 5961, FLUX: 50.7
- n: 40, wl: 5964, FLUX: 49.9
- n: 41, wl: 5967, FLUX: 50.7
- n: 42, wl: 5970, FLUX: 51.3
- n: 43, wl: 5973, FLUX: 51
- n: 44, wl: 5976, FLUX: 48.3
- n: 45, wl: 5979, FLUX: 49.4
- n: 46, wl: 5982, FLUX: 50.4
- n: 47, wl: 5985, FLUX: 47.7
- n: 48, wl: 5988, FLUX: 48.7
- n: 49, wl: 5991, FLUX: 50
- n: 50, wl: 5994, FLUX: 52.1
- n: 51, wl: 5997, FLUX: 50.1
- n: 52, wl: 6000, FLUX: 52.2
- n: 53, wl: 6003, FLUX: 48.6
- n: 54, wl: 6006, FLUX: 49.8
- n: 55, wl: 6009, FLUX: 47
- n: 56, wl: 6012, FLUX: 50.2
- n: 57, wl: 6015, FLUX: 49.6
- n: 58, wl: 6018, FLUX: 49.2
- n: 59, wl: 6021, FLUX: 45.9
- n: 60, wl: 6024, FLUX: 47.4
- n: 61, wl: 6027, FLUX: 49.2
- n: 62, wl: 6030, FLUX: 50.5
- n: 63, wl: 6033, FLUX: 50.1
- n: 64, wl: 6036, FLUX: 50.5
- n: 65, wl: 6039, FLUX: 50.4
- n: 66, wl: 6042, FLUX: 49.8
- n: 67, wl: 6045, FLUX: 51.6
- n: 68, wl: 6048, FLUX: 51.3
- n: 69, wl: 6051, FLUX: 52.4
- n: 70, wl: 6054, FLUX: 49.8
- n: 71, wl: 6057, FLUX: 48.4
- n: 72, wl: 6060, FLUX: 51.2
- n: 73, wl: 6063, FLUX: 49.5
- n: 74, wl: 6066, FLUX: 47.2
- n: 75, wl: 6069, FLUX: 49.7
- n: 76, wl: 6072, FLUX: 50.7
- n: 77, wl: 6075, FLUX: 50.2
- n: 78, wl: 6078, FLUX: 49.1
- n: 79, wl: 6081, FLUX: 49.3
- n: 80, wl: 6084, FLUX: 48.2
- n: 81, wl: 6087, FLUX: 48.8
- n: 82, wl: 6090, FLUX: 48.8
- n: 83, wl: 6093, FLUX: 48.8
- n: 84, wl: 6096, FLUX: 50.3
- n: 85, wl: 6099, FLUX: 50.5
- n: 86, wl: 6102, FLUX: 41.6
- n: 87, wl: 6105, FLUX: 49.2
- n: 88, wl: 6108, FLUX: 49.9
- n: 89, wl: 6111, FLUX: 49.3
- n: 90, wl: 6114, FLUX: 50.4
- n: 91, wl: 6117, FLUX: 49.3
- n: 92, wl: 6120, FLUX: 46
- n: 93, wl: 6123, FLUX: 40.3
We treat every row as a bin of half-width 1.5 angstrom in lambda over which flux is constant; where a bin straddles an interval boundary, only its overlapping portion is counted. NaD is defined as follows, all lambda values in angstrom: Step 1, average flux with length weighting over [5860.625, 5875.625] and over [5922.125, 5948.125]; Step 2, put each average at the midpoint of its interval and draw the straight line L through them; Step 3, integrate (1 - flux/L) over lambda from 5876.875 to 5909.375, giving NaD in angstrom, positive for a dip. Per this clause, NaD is 5.5 angstrom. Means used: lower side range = 49.6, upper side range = 49.4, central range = 41.2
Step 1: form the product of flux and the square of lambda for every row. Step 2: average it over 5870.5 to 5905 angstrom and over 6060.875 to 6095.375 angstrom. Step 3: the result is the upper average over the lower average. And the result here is 1.25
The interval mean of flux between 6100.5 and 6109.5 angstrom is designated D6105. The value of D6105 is 46.9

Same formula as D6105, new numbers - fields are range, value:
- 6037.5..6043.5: 50.1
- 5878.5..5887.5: 47.8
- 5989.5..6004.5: 50.6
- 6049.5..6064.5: 50.3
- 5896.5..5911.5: 46.4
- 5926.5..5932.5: 48.8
